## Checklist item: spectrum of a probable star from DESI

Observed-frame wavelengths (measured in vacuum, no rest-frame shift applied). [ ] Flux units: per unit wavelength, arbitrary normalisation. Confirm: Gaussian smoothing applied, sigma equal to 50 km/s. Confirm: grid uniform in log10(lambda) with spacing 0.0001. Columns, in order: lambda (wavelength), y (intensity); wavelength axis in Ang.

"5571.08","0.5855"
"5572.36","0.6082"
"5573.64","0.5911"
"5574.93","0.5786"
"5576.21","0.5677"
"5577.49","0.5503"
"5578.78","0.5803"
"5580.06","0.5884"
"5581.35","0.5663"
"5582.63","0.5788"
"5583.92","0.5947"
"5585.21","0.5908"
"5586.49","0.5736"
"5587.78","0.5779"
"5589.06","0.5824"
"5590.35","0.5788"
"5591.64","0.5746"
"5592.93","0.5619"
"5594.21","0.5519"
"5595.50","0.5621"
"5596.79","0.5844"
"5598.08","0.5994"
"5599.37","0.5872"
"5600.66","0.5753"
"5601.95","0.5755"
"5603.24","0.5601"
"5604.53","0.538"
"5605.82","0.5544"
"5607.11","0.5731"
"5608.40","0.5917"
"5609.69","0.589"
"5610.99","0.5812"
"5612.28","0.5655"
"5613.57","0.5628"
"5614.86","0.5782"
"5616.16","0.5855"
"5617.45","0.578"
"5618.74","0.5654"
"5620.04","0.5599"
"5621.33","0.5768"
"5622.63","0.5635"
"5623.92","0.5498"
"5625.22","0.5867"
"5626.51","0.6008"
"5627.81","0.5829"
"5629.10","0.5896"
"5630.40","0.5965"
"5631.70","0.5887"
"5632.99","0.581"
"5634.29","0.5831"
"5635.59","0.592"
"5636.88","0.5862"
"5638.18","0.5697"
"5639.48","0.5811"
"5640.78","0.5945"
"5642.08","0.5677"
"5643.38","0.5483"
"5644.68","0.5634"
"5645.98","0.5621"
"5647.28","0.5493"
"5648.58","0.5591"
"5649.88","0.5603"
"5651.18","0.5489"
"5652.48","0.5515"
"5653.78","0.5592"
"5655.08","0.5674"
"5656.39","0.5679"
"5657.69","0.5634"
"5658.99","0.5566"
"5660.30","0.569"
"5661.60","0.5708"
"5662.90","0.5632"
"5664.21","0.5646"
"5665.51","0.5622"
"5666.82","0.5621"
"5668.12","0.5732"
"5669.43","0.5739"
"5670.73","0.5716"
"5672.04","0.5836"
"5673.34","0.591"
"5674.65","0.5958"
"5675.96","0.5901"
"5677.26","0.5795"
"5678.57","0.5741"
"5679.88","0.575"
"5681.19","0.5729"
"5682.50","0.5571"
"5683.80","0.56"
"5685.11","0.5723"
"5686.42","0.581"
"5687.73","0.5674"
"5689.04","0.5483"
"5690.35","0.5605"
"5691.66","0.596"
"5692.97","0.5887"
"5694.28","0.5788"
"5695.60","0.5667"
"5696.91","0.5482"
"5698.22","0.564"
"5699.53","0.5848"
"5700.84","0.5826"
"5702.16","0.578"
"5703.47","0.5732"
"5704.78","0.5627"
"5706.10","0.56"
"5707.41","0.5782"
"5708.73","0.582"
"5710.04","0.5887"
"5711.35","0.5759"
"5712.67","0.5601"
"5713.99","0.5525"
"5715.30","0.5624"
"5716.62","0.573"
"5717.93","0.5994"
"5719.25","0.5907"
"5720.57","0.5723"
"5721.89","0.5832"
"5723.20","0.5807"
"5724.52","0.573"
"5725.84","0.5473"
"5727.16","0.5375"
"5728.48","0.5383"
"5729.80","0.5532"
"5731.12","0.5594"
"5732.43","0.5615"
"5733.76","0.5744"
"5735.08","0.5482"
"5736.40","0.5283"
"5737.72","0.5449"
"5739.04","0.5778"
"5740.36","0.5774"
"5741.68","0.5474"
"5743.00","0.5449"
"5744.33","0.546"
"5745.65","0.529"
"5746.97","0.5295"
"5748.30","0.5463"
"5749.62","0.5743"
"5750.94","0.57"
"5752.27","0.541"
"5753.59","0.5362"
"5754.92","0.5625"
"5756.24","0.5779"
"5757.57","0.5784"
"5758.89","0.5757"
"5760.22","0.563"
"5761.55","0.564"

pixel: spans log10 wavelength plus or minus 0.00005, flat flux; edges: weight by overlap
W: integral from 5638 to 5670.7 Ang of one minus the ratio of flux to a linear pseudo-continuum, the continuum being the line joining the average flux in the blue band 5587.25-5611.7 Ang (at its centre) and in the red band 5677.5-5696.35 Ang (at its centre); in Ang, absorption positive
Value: 0.4 Ang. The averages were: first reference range 0.574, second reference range 0.571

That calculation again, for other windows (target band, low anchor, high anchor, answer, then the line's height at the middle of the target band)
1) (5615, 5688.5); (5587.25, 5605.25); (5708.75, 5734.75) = -0.3 Ang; 0.57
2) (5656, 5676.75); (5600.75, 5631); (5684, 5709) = 0.0 Ang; 0.573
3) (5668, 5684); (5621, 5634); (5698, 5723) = 0.0 Ang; 0.578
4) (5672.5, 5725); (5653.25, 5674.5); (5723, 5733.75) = -1.2 Ang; 0.562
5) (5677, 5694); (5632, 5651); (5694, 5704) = 0.0 Ang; 0.571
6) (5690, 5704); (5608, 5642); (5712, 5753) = -0.2 Ang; 0.566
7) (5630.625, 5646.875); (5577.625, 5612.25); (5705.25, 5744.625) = -0.1 Ang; 0.571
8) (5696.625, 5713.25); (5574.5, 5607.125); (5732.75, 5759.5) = -0.4 Ang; 0.56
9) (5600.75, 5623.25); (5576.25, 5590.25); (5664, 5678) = 0.3 Ang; 0.578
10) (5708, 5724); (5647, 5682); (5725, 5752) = -0.6 Ang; 0.557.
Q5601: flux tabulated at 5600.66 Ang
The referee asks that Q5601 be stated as 0.5753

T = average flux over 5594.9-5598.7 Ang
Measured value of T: 0.582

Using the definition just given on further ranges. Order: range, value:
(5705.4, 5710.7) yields 0.577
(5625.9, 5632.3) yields 0.591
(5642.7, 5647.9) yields 0.556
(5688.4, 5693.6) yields 0.574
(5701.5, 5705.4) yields 0.572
